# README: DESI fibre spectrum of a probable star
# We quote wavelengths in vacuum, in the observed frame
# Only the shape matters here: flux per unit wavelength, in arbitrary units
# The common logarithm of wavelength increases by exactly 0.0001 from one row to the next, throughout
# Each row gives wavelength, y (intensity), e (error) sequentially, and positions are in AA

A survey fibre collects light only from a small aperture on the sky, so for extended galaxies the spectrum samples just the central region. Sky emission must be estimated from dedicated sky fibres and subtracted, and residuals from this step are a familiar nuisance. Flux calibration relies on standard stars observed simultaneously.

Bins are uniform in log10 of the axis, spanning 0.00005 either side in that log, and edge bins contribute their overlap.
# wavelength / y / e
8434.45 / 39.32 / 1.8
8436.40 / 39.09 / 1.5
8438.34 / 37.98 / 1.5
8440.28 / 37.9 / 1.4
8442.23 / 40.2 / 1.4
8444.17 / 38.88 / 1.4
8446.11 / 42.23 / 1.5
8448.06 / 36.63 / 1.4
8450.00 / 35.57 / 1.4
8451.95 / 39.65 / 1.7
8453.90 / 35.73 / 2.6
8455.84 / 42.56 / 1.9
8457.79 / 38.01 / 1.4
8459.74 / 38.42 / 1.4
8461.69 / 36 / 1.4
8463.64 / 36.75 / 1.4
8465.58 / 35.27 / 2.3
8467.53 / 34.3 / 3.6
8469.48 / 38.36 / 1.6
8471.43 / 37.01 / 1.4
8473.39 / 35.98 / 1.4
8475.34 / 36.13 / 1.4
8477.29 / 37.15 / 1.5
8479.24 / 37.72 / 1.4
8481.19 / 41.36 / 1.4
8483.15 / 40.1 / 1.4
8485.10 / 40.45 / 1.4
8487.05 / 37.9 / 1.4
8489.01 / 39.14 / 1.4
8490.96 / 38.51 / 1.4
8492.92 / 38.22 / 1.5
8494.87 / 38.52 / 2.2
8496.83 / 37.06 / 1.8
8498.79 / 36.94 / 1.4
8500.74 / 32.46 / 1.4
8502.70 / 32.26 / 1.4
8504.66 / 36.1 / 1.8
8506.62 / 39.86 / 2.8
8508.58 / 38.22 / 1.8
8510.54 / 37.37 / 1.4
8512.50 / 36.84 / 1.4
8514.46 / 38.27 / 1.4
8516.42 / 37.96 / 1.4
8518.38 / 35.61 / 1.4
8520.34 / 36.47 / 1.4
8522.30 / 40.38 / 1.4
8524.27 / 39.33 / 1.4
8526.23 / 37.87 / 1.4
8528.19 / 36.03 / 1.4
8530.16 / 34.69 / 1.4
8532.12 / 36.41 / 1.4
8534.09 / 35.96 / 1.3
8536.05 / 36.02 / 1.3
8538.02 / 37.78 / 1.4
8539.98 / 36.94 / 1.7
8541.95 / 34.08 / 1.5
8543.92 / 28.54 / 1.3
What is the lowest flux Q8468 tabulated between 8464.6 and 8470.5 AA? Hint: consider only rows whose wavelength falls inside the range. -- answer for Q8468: 34.3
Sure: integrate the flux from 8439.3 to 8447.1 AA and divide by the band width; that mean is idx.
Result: 39.8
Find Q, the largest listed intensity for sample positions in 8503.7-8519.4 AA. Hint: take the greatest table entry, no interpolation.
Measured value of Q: 39.86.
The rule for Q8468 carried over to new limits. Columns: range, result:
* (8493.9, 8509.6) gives 32.26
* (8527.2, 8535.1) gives 34.69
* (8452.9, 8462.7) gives 35.73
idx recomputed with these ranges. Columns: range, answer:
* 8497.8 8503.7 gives 33.9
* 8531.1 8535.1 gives 36.2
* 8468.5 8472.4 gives 37.7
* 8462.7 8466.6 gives 36.1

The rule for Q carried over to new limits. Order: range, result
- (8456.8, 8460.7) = 38.42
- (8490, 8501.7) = 38.52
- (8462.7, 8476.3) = 38.36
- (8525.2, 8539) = 37.87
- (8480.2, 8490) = 41.36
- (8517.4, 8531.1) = 40.38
